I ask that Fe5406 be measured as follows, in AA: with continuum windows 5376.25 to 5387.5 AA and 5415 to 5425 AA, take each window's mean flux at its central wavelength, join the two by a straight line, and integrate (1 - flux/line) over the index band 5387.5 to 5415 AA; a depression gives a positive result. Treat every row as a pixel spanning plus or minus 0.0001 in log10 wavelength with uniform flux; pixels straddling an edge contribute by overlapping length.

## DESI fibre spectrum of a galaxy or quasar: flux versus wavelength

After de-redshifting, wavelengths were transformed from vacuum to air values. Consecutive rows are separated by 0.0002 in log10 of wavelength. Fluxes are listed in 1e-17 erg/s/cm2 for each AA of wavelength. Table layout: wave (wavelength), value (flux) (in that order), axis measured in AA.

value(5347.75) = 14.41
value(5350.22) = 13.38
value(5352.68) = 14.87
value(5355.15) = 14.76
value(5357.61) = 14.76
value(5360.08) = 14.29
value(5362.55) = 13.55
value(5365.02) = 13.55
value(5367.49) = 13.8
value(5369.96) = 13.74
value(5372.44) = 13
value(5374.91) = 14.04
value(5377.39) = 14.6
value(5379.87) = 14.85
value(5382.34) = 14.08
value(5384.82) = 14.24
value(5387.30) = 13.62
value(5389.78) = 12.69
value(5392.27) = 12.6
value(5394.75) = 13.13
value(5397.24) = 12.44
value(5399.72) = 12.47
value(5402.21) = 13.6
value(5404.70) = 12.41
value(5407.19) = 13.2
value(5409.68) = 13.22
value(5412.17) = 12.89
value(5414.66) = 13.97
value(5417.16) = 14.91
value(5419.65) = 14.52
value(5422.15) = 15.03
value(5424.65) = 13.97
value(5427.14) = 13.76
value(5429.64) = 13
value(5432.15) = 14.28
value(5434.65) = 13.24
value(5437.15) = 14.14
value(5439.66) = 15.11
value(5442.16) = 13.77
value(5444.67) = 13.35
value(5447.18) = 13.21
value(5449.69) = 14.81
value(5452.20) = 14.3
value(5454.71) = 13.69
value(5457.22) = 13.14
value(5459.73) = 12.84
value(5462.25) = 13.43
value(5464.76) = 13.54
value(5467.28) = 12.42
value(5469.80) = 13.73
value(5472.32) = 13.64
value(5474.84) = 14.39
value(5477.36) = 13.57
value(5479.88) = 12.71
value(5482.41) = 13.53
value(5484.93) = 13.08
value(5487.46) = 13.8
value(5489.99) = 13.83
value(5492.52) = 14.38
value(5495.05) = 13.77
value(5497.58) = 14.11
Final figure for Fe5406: 2.88 AA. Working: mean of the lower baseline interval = 14.3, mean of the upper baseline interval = 14.6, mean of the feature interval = 13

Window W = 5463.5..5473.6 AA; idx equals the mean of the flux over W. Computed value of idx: 13.3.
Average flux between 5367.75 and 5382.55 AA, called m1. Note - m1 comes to 14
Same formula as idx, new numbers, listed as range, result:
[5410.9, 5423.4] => 14.3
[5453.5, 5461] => 13.2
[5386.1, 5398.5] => 12.9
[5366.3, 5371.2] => 13.8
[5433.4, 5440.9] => 14.2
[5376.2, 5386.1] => 14.4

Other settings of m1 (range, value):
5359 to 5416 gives 13.5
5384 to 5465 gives 13.6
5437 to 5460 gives 13.9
